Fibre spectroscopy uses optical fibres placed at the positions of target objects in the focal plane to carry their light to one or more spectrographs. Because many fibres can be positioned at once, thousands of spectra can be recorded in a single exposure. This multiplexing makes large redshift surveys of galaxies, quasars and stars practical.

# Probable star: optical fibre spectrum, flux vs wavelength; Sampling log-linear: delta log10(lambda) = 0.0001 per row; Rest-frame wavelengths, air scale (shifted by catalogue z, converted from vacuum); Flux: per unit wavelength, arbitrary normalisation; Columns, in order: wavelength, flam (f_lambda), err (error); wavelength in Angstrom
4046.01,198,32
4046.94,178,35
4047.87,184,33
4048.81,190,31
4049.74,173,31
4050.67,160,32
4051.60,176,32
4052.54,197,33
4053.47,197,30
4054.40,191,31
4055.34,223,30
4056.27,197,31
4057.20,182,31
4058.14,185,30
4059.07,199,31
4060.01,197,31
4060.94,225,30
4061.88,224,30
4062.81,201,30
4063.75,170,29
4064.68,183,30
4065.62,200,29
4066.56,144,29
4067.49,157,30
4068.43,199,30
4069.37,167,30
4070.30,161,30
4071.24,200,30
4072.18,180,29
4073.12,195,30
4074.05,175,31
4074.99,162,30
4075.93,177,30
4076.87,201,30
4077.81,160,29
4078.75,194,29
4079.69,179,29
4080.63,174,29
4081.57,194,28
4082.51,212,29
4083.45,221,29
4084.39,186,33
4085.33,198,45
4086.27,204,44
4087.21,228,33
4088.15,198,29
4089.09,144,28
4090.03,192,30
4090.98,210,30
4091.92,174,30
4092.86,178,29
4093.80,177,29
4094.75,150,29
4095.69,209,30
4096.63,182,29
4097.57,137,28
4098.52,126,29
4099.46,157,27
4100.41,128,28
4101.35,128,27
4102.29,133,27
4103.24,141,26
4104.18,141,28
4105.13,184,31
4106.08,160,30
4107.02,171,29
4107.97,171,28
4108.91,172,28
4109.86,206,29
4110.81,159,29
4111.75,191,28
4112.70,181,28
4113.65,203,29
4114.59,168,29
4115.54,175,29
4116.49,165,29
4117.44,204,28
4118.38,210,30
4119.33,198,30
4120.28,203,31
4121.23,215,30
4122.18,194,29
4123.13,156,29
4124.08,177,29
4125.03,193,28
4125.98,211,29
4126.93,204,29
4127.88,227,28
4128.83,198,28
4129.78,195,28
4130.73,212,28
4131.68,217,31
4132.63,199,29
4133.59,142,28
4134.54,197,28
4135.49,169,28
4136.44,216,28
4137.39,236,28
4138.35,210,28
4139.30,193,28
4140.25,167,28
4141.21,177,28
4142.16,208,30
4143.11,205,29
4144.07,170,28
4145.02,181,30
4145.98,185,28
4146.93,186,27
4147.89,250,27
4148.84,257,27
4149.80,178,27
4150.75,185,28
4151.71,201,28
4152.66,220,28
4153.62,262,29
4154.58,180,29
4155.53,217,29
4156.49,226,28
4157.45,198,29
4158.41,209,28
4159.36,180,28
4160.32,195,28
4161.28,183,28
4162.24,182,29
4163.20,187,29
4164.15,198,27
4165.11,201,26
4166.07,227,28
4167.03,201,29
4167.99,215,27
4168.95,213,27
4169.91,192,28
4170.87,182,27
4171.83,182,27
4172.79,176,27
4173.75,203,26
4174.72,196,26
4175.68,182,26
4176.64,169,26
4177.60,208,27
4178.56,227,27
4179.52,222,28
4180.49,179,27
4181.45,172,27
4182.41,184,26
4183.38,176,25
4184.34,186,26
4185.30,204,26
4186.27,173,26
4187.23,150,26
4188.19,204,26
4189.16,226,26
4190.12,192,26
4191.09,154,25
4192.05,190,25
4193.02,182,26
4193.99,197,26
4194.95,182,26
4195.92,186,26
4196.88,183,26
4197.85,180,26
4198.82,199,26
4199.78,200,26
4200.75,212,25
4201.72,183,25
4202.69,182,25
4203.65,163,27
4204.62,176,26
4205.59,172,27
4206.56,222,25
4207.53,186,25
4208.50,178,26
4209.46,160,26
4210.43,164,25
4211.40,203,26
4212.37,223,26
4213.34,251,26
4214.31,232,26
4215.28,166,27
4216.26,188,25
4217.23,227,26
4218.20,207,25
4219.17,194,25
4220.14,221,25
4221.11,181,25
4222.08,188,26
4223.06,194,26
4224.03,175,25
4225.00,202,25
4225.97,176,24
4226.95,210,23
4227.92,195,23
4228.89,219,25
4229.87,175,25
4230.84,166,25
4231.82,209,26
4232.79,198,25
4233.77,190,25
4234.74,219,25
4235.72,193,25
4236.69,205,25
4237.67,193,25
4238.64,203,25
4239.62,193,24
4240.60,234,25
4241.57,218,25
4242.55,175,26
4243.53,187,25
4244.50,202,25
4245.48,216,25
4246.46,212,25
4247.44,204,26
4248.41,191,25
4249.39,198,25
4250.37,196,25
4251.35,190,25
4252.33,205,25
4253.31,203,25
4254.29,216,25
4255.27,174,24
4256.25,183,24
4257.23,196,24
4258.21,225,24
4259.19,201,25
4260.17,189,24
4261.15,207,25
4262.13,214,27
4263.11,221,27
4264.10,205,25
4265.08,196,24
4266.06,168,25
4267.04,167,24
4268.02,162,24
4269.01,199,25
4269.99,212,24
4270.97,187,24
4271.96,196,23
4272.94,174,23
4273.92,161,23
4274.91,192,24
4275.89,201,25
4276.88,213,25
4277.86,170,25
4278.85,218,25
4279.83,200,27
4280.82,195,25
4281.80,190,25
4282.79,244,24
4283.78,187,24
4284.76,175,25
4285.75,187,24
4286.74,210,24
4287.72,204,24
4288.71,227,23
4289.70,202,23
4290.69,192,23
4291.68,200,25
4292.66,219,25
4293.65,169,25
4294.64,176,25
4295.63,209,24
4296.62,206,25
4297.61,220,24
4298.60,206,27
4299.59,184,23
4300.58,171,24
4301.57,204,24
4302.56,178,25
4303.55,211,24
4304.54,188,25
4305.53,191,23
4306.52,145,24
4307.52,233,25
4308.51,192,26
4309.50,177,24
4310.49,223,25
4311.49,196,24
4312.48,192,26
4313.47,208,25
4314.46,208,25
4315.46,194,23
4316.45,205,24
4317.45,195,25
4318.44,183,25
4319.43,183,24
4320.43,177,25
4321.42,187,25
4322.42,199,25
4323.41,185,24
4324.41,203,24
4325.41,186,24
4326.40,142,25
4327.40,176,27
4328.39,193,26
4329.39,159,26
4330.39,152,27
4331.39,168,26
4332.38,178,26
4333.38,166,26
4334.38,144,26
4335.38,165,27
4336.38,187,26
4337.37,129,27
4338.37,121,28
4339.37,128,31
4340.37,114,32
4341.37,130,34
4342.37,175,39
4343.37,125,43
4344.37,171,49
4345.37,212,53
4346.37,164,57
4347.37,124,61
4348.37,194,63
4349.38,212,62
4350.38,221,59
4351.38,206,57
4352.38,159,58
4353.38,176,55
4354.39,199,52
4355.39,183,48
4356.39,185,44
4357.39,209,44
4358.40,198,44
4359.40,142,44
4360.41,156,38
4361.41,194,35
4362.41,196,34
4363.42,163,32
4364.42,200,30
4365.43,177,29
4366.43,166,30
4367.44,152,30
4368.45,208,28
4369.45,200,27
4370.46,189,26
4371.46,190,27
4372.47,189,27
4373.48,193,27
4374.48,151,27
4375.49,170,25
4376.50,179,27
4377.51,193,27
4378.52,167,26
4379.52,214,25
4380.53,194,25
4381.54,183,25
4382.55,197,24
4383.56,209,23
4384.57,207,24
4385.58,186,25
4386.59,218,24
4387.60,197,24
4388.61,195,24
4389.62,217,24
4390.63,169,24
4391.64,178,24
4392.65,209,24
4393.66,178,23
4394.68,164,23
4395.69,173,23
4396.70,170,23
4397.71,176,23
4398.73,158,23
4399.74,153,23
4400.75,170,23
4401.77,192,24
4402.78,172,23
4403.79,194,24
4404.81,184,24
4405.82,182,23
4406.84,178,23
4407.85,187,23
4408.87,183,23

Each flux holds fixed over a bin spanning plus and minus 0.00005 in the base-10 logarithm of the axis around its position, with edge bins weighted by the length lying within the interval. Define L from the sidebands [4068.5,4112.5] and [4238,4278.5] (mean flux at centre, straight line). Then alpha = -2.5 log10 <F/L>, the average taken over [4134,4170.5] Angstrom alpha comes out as -0.10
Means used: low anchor 176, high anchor 197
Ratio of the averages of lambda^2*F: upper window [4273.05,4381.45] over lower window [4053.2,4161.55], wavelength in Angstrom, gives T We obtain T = 1.09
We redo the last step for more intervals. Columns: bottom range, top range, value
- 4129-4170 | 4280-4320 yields 1.05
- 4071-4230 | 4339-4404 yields 1.05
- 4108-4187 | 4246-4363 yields 1.03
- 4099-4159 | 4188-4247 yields 1.07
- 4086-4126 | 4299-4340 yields 1.13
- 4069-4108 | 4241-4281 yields 1.22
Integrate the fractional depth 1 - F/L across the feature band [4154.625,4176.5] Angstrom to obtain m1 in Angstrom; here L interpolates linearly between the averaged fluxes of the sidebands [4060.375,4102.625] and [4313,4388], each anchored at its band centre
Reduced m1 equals -2.05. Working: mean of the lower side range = 180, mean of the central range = 197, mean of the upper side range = 179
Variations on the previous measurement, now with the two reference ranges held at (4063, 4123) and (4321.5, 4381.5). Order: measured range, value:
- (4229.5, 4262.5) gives -4.3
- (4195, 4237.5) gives -4.1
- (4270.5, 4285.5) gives -1.5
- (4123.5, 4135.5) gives -1.2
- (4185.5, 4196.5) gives -0.5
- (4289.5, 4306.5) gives -1.8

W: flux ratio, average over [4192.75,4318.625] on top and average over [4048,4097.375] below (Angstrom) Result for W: 1.0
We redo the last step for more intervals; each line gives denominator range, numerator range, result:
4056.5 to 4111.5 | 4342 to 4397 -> 1.03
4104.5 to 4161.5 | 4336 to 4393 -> 0.92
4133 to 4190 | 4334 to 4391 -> 0.91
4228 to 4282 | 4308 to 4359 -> 0.90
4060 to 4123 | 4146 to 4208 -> 1.08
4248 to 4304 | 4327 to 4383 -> 0.89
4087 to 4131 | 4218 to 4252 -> 1.11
